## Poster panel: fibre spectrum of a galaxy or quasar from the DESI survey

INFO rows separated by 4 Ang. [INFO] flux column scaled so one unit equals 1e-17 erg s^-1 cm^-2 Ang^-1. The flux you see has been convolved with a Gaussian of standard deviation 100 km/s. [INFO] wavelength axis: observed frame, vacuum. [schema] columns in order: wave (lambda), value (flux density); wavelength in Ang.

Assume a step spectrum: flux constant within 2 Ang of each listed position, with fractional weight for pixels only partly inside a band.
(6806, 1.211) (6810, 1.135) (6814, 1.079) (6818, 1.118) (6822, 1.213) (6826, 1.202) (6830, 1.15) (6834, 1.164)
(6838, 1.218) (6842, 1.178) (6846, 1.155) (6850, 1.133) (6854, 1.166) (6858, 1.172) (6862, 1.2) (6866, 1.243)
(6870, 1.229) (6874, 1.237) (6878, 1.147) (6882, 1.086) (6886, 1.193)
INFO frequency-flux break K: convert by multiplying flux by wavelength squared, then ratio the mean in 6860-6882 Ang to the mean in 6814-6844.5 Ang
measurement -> 1.04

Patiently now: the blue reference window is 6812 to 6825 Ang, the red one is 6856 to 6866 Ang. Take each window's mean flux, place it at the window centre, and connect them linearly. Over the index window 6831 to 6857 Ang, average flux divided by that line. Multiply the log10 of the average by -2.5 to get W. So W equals 0.01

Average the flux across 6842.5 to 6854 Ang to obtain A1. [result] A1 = 1.15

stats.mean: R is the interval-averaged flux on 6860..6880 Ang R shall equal 1.21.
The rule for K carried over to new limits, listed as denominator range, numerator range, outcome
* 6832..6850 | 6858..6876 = 1.05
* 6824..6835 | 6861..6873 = 1.06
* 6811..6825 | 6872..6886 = 1.04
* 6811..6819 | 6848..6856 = 1.06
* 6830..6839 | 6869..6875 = 1.06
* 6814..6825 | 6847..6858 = 1.01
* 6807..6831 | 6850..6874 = 1.05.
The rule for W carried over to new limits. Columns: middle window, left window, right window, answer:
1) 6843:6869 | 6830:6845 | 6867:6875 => 0.03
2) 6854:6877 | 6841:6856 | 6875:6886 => -0.06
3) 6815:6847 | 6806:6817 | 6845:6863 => -0.03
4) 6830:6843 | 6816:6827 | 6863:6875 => 0.01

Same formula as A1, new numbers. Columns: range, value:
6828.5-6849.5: 1.17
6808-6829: 1.15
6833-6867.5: 1.18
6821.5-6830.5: 1.19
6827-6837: 1.17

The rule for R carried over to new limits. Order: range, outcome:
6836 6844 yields 1.2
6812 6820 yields 1.1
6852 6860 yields 1.17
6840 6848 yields 1.17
